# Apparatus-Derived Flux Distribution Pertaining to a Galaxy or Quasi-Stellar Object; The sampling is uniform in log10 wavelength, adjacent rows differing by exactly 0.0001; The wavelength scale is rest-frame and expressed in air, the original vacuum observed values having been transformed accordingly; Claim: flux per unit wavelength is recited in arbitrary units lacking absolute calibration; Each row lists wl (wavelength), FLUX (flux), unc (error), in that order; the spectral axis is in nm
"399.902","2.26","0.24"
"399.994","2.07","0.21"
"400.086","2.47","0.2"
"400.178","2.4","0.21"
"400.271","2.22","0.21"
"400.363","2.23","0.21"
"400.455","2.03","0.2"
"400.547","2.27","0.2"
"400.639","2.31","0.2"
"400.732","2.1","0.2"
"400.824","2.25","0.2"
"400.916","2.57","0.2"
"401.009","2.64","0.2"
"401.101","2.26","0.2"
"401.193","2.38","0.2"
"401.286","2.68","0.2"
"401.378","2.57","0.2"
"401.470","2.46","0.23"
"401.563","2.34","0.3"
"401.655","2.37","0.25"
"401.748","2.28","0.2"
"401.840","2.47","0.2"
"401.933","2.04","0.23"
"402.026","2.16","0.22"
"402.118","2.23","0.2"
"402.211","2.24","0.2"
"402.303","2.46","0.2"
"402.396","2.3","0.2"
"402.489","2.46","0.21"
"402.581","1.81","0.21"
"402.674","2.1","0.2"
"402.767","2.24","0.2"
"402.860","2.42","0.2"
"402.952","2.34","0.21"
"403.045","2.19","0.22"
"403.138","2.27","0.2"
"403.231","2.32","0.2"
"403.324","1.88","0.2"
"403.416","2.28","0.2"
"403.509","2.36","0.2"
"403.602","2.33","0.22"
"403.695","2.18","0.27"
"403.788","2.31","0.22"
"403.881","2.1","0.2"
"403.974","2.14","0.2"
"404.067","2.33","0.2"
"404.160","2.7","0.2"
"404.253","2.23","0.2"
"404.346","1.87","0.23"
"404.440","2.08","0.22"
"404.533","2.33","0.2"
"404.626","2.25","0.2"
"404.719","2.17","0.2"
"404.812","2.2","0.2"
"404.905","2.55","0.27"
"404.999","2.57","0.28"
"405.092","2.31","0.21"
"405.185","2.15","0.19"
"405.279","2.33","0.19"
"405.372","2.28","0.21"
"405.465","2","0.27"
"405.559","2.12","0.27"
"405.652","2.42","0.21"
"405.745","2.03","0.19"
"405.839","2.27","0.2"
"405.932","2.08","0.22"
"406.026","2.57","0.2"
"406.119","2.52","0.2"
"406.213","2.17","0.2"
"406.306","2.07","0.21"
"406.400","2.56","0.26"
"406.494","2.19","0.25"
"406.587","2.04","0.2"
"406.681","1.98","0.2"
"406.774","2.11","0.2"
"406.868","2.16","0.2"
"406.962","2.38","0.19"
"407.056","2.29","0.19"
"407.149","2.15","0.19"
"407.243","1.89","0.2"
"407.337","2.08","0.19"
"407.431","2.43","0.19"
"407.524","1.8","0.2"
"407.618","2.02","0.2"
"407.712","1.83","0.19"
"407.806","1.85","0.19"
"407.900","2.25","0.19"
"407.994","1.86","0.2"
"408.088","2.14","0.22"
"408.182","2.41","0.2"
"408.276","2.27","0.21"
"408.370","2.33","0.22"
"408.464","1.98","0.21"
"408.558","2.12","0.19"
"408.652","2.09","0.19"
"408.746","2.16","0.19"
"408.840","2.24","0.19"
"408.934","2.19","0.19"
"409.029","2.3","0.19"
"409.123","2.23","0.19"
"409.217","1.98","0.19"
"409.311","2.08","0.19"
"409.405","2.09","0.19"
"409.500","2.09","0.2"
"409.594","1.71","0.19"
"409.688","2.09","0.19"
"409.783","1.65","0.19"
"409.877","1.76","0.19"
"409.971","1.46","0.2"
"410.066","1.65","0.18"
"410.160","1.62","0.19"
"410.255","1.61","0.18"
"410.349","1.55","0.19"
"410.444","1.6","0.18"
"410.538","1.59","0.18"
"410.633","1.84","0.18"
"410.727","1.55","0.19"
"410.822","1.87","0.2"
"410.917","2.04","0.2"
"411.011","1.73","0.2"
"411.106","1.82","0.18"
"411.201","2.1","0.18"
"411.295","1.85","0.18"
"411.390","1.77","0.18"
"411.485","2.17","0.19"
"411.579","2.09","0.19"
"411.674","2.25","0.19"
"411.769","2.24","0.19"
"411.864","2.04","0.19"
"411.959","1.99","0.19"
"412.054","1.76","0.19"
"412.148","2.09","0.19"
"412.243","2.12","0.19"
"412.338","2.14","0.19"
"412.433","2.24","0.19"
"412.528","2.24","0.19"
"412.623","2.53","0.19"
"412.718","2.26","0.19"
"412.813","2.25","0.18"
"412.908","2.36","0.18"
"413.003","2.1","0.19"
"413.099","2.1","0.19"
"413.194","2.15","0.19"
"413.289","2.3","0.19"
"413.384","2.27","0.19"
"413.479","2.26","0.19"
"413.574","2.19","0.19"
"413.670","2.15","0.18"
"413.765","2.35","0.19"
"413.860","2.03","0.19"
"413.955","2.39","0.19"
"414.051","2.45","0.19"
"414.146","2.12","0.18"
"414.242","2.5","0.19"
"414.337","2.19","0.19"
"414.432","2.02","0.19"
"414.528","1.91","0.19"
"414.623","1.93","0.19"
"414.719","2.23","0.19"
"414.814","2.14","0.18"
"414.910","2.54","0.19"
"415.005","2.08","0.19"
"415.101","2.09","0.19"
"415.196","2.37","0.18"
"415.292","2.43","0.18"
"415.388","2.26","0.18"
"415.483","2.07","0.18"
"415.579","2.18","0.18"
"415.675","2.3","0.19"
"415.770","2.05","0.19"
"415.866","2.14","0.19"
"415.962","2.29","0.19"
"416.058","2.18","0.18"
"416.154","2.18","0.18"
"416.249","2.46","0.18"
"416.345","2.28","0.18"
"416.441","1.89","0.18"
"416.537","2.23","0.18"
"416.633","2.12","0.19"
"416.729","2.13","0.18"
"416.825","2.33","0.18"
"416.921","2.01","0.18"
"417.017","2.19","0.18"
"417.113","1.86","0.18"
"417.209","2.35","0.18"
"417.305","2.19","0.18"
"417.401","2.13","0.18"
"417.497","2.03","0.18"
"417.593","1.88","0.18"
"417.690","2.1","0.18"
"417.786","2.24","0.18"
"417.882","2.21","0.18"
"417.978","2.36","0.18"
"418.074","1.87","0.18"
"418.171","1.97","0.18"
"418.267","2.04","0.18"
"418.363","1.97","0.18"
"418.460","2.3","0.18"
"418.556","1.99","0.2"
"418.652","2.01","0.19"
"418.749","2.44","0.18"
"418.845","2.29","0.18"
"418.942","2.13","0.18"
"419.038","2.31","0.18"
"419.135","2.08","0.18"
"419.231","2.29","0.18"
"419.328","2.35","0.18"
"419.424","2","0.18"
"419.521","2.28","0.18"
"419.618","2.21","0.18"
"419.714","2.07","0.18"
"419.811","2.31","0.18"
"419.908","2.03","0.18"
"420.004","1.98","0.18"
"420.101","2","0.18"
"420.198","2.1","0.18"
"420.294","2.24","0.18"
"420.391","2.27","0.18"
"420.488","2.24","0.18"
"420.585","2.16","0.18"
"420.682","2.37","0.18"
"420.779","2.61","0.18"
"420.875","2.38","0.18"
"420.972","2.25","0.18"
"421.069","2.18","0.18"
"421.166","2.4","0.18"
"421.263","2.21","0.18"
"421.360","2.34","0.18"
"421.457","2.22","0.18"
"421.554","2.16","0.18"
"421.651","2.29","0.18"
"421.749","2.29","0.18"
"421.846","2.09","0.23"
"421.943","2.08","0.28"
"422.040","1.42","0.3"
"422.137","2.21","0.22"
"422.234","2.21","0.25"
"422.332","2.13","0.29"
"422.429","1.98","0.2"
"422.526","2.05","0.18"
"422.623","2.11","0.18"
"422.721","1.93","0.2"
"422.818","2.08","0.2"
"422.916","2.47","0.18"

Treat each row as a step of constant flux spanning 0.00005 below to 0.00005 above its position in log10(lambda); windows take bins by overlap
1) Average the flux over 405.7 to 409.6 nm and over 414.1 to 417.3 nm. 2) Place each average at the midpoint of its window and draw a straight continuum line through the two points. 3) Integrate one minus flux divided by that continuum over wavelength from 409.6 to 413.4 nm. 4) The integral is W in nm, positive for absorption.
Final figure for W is 0.349 nm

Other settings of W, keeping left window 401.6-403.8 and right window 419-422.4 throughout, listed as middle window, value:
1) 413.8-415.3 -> 0.00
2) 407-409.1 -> 0.10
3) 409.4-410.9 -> 0.33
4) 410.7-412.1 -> 0.17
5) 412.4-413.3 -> -0.01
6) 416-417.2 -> 0.02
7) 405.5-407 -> 0.01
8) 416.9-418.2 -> 0.06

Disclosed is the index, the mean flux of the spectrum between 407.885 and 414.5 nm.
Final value 2.06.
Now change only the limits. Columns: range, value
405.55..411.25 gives 2.03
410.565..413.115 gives 2.05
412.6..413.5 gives 2.25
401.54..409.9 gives 2.19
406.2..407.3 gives 2.16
